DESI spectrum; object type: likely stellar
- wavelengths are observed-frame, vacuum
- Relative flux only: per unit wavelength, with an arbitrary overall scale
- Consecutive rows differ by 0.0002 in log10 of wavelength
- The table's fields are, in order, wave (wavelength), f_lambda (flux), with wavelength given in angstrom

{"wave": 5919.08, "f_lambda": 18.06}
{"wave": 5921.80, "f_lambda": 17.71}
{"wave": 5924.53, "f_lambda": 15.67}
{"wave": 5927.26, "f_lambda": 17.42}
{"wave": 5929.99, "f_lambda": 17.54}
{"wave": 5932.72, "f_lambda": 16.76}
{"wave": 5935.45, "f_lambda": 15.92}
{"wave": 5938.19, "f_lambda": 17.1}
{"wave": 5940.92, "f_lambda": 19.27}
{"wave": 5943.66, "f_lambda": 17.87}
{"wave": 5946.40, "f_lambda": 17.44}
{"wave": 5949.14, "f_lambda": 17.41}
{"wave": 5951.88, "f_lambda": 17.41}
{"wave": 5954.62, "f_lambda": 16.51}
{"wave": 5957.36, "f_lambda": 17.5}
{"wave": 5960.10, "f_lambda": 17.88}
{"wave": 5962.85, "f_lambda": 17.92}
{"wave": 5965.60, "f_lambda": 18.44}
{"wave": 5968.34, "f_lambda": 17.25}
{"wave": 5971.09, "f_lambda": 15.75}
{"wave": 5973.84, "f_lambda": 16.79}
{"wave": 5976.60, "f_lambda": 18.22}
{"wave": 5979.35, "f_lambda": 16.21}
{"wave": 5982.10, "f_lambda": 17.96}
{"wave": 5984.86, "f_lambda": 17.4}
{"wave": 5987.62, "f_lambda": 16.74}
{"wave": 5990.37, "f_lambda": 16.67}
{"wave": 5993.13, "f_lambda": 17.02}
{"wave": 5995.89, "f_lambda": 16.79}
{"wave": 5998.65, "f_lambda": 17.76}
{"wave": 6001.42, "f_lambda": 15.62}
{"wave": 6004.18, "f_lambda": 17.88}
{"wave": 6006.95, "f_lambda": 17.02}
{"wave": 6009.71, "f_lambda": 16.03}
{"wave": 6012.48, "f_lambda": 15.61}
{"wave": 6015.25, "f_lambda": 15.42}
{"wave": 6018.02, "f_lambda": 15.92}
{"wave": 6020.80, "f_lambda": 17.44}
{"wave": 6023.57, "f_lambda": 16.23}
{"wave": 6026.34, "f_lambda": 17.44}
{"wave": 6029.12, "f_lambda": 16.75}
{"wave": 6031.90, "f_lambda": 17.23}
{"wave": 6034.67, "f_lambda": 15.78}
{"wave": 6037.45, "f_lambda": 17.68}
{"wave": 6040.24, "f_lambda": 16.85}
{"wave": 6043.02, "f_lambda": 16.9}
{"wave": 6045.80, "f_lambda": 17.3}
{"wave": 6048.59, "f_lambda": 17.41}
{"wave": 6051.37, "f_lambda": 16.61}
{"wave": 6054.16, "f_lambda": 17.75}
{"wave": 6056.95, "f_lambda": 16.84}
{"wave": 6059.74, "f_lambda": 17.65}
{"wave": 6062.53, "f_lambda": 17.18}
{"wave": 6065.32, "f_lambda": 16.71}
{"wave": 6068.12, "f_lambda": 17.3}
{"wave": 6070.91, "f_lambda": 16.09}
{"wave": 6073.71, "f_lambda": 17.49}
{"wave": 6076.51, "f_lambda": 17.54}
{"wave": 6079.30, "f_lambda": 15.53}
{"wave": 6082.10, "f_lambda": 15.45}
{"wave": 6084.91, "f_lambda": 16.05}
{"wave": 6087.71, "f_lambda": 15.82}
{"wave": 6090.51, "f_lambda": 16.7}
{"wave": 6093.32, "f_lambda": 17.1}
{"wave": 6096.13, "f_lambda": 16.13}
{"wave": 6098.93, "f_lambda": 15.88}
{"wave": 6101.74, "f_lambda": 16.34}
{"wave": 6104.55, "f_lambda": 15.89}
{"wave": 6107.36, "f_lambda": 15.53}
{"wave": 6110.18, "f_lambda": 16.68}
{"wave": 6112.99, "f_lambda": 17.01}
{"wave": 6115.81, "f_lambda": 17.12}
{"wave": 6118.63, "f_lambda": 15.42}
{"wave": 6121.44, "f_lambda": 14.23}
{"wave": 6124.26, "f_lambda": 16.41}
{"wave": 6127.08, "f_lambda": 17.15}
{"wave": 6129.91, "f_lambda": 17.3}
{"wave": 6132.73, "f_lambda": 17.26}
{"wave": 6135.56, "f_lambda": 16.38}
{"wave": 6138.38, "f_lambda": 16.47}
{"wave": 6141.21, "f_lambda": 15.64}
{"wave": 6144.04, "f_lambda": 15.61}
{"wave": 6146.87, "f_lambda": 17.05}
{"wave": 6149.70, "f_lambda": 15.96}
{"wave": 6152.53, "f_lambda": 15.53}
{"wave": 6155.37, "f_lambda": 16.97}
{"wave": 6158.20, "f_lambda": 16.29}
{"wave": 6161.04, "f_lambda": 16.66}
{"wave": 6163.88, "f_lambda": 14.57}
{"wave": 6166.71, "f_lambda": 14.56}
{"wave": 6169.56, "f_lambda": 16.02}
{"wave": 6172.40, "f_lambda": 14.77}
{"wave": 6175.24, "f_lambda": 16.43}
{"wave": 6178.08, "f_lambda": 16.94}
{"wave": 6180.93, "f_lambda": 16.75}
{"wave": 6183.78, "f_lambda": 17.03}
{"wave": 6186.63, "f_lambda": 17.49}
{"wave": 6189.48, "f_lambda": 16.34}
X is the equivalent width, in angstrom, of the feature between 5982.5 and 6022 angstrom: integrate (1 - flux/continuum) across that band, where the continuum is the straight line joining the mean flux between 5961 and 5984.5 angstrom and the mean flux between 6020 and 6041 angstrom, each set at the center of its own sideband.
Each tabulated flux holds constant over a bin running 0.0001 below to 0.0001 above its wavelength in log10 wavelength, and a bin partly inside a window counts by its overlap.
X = 0.98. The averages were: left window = 17.3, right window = 16.9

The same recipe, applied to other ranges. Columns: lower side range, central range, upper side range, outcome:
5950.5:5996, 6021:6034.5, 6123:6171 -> 0.0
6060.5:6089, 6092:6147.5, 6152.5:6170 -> -0.6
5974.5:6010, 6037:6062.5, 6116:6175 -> -0.8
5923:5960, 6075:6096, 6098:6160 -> 0.3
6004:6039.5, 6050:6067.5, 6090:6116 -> -0.7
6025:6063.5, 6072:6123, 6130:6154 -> 1.4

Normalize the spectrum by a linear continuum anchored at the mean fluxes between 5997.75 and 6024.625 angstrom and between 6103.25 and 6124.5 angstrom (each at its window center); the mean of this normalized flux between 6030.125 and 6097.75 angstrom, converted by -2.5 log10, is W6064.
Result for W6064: -0.04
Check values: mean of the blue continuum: 16.5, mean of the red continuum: 16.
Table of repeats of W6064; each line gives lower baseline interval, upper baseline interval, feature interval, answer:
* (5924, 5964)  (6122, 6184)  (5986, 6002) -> 0.02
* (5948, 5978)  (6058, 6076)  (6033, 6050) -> 0.01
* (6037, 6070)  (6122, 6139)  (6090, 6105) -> 0.04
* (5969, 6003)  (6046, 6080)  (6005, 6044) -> 0.02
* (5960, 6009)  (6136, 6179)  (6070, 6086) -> 0.01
